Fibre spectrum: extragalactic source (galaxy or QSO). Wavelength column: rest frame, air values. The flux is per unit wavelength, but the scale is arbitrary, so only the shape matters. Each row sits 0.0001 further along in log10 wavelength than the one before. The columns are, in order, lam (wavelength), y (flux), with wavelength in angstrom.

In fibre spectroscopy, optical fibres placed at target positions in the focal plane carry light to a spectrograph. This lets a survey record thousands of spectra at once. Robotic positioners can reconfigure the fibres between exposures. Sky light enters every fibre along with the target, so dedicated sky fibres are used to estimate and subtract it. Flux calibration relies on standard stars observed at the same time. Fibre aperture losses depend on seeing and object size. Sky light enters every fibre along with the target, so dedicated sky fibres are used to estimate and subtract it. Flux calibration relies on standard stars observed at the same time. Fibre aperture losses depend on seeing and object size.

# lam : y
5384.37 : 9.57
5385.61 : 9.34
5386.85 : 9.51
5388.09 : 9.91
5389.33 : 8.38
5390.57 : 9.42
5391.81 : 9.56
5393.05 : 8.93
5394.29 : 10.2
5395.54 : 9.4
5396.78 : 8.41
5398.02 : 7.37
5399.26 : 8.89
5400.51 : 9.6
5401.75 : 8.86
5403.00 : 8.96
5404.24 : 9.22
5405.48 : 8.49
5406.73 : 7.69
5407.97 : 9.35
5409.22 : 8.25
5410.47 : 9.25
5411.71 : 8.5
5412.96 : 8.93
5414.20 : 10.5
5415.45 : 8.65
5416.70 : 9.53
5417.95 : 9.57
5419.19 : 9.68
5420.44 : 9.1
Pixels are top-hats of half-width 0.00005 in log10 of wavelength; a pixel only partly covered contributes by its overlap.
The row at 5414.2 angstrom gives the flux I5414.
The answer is 10.5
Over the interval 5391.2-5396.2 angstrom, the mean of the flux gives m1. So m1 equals 9.51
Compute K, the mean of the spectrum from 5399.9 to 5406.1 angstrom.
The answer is 9.03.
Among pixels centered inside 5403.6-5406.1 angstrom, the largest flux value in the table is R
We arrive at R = 9.22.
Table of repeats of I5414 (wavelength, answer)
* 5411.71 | 8.5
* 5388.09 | 9.91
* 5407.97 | 9.35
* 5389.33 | 8.38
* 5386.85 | 9.51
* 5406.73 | 7.69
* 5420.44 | 9.1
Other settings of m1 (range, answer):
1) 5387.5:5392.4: 9.32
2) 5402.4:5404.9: 9.11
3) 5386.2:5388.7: 9.71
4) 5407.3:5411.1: 8.94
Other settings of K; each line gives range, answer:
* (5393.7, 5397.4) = 9.32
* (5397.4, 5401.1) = 8.61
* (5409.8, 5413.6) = 8.91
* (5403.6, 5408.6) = 8.7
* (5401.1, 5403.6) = 8.91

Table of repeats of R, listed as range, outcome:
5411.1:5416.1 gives 10.5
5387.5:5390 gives 9.91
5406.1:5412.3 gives 9.35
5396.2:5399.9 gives 8.89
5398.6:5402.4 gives 9.6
